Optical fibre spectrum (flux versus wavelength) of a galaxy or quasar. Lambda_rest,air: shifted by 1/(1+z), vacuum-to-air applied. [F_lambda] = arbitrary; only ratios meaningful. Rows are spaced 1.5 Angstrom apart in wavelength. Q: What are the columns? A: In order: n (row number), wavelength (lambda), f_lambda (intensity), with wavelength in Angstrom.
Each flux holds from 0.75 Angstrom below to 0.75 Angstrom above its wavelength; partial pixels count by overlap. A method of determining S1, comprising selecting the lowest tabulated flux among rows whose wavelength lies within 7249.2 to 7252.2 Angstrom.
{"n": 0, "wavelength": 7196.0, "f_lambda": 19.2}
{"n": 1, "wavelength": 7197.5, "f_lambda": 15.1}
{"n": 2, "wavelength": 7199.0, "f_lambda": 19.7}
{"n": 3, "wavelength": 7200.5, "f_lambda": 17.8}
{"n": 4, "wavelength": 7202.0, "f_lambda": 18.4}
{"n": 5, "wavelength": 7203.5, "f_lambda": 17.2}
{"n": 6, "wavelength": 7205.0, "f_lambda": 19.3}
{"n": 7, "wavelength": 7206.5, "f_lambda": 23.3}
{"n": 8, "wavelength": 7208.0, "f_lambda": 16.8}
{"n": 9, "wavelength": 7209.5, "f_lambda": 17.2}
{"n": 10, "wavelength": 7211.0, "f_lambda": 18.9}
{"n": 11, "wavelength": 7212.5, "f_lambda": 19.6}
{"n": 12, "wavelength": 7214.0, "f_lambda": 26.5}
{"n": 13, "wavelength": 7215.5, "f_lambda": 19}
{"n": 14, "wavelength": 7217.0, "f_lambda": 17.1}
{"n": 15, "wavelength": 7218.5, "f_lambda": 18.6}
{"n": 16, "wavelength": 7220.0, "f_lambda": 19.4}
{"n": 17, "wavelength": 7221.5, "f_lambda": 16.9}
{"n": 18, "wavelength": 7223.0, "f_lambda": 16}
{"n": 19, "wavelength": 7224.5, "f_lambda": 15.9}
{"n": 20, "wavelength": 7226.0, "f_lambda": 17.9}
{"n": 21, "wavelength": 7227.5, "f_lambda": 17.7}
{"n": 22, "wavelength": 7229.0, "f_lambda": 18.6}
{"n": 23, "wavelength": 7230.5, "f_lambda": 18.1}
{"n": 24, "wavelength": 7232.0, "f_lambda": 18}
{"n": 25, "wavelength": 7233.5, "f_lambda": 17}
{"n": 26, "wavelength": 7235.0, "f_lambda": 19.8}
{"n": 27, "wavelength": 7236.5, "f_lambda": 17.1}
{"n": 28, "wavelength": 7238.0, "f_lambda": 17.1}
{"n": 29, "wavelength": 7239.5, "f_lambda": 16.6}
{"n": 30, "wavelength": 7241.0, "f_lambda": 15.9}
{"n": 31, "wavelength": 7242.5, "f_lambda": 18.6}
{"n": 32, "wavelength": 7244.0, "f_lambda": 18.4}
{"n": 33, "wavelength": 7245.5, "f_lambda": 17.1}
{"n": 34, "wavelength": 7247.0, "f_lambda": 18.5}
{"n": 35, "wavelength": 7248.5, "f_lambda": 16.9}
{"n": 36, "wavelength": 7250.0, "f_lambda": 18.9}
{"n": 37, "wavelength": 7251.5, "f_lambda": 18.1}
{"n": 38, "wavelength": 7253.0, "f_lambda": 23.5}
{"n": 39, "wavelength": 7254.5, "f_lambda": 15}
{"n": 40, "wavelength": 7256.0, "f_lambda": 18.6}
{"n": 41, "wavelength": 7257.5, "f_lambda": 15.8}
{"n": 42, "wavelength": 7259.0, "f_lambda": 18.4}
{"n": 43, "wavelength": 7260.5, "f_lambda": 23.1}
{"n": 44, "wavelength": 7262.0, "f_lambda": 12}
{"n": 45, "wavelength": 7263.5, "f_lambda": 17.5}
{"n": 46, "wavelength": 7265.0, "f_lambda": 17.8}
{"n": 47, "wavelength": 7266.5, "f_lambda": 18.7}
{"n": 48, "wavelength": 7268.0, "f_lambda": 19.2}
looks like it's 18.1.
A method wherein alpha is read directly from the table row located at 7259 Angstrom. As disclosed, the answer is 18.4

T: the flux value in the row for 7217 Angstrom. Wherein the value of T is 17.1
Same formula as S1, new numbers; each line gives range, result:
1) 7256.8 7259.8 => 15.8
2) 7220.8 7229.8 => 15.9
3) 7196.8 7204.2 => 15.1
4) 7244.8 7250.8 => 16.9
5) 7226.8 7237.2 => 17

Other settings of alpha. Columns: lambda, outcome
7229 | 18.6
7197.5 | 15.1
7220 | 19.4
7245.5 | 17.1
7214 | 26.5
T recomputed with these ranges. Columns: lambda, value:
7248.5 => 16.9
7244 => 18.4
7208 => 16.8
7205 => 19.3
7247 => 18.5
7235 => 19.8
